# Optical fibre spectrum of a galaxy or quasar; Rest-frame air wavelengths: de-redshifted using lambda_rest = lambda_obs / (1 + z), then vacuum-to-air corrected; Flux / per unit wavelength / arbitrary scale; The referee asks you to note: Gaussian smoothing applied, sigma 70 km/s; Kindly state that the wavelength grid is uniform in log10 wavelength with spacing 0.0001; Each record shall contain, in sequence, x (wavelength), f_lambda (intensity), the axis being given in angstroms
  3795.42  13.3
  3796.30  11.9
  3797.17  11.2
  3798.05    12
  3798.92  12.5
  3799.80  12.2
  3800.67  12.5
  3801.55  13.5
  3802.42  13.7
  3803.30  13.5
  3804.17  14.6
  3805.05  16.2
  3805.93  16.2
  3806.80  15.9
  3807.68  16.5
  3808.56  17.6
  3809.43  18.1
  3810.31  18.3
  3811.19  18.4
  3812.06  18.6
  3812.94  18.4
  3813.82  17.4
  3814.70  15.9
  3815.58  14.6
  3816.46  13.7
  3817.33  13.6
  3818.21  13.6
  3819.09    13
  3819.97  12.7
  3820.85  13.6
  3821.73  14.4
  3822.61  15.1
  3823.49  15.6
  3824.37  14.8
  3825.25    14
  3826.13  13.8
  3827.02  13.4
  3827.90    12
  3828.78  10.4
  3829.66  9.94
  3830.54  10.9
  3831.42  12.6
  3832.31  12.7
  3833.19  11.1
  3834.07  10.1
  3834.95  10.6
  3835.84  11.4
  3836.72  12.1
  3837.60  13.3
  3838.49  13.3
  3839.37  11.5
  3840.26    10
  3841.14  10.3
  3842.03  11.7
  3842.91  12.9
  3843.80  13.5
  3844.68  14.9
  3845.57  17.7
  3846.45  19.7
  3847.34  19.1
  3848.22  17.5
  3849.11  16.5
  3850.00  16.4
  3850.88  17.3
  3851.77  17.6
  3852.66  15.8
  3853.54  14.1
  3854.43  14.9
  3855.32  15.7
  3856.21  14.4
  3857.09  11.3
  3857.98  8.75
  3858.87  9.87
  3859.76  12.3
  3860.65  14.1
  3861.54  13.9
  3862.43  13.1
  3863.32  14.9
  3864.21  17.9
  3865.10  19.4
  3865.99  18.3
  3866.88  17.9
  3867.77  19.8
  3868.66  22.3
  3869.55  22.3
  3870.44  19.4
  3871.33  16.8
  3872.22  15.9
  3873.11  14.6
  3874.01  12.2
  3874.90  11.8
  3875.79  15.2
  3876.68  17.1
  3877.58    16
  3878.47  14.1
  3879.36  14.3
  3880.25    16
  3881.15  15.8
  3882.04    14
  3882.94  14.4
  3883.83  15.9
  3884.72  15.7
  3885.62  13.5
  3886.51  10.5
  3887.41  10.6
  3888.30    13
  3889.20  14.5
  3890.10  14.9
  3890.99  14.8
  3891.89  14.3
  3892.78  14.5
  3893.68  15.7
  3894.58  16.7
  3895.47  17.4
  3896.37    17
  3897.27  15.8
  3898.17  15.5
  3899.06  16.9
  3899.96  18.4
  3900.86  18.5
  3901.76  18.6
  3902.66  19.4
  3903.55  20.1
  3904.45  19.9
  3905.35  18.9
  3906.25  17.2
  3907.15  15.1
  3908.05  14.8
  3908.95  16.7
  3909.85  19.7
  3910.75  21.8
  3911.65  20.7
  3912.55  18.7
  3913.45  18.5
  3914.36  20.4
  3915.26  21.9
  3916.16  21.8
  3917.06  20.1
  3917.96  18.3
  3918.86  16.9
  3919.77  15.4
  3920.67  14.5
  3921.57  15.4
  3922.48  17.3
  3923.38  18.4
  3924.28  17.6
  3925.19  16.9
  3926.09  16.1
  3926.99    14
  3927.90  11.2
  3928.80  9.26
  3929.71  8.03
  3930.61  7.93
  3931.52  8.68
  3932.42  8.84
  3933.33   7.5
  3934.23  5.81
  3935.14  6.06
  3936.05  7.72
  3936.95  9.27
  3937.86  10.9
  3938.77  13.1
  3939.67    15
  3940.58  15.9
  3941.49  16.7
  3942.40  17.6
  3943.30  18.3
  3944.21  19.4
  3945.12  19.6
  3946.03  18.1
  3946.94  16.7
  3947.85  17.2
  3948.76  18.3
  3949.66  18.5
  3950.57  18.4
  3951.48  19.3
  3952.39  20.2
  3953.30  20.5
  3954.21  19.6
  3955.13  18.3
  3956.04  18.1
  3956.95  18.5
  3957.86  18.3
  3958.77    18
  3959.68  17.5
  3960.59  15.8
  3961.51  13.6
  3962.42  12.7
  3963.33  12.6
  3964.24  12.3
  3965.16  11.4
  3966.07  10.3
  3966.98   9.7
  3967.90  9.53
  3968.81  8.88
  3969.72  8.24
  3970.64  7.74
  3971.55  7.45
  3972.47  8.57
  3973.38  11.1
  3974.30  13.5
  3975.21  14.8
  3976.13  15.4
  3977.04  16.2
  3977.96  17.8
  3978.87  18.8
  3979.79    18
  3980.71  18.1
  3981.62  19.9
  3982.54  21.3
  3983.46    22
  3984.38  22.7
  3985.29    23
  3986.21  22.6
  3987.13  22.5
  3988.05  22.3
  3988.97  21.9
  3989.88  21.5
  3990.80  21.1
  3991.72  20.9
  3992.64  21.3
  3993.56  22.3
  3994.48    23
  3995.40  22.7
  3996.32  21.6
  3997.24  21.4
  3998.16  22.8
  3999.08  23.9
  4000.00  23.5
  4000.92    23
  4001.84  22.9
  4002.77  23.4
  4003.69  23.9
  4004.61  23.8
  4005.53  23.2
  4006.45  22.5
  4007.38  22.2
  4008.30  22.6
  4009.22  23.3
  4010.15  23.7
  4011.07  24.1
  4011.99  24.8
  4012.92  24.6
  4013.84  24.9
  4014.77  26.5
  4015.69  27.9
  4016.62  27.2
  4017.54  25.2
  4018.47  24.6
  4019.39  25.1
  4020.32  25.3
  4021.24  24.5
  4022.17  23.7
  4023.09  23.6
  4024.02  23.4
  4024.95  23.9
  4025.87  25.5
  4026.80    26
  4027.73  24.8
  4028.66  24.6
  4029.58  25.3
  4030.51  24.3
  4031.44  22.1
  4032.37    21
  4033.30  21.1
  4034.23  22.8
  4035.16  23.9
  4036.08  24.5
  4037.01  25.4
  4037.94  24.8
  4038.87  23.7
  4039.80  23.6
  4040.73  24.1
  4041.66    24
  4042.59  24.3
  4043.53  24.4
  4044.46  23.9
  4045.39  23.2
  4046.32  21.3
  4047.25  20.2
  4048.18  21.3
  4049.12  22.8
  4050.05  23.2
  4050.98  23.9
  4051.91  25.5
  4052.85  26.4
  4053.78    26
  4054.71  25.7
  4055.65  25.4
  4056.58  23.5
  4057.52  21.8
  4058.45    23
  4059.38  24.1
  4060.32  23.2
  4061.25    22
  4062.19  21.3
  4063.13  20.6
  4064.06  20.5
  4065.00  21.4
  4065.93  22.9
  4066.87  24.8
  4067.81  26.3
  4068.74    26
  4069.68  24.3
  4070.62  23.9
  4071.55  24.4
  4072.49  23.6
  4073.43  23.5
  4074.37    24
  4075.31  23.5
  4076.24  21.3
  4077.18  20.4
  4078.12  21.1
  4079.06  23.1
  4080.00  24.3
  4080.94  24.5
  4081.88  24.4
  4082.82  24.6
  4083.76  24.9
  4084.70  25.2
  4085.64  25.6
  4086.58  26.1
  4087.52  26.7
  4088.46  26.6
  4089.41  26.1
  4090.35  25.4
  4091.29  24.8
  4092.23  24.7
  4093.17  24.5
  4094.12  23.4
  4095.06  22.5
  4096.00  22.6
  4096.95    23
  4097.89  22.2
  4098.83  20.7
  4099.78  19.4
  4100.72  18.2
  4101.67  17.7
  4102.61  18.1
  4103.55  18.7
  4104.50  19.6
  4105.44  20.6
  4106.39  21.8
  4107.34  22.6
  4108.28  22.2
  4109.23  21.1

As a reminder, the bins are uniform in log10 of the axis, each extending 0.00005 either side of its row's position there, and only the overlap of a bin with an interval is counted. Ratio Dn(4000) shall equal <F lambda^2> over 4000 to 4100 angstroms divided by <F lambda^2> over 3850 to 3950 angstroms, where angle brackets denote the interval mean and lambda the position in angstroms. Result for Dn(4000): 1.65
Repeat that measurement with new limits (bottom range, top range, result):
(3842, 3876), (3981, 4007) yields 1.52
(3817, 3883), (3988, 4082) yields 1.79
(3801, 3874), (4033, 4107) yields 1.77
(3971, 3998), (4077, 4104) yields 1.27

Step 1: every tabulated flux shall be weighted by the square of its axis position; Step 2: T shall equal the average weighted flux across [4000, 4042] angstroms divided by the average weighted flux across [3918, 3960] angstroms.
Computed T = 1.7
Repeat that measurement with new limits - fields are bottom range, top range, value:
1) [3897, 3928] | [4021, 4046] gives 1.43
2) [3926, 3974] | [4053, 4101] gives 1.85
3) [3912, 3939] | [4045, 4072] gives 1.80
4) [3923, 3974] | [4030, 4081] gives 1.78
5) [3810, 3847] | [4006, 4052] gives 1.94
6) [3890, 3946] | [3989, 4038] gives 1.58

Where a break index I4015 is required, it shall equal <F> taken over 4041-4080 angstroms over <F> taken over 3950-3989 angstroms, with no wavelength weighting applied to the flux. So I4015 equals 1.4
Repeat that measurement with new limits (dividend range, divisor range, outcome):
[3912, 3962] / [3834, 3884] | 1.05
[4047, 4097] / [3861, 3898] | 1.52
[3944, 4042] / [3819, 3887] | 1.41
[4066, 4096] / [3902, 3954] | 1.52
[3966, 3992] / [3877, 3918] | 0.98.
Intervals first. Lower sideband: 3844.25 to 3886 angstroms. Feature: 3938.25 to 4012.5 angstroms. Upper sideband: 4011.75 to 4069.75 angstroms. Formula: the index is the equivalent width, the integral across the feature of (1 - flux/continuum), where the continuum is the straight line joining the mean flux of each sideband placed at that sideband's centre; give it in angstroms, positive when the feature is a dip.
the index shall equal 9.1 angstroms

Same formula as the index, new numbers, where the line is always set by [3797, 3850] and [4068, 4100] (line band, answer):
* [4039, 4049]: -0.28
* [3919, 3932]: 3.07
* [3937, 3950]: 1.45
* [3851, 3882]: 0.41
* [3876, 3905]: 1.57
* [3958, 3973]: 5.99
